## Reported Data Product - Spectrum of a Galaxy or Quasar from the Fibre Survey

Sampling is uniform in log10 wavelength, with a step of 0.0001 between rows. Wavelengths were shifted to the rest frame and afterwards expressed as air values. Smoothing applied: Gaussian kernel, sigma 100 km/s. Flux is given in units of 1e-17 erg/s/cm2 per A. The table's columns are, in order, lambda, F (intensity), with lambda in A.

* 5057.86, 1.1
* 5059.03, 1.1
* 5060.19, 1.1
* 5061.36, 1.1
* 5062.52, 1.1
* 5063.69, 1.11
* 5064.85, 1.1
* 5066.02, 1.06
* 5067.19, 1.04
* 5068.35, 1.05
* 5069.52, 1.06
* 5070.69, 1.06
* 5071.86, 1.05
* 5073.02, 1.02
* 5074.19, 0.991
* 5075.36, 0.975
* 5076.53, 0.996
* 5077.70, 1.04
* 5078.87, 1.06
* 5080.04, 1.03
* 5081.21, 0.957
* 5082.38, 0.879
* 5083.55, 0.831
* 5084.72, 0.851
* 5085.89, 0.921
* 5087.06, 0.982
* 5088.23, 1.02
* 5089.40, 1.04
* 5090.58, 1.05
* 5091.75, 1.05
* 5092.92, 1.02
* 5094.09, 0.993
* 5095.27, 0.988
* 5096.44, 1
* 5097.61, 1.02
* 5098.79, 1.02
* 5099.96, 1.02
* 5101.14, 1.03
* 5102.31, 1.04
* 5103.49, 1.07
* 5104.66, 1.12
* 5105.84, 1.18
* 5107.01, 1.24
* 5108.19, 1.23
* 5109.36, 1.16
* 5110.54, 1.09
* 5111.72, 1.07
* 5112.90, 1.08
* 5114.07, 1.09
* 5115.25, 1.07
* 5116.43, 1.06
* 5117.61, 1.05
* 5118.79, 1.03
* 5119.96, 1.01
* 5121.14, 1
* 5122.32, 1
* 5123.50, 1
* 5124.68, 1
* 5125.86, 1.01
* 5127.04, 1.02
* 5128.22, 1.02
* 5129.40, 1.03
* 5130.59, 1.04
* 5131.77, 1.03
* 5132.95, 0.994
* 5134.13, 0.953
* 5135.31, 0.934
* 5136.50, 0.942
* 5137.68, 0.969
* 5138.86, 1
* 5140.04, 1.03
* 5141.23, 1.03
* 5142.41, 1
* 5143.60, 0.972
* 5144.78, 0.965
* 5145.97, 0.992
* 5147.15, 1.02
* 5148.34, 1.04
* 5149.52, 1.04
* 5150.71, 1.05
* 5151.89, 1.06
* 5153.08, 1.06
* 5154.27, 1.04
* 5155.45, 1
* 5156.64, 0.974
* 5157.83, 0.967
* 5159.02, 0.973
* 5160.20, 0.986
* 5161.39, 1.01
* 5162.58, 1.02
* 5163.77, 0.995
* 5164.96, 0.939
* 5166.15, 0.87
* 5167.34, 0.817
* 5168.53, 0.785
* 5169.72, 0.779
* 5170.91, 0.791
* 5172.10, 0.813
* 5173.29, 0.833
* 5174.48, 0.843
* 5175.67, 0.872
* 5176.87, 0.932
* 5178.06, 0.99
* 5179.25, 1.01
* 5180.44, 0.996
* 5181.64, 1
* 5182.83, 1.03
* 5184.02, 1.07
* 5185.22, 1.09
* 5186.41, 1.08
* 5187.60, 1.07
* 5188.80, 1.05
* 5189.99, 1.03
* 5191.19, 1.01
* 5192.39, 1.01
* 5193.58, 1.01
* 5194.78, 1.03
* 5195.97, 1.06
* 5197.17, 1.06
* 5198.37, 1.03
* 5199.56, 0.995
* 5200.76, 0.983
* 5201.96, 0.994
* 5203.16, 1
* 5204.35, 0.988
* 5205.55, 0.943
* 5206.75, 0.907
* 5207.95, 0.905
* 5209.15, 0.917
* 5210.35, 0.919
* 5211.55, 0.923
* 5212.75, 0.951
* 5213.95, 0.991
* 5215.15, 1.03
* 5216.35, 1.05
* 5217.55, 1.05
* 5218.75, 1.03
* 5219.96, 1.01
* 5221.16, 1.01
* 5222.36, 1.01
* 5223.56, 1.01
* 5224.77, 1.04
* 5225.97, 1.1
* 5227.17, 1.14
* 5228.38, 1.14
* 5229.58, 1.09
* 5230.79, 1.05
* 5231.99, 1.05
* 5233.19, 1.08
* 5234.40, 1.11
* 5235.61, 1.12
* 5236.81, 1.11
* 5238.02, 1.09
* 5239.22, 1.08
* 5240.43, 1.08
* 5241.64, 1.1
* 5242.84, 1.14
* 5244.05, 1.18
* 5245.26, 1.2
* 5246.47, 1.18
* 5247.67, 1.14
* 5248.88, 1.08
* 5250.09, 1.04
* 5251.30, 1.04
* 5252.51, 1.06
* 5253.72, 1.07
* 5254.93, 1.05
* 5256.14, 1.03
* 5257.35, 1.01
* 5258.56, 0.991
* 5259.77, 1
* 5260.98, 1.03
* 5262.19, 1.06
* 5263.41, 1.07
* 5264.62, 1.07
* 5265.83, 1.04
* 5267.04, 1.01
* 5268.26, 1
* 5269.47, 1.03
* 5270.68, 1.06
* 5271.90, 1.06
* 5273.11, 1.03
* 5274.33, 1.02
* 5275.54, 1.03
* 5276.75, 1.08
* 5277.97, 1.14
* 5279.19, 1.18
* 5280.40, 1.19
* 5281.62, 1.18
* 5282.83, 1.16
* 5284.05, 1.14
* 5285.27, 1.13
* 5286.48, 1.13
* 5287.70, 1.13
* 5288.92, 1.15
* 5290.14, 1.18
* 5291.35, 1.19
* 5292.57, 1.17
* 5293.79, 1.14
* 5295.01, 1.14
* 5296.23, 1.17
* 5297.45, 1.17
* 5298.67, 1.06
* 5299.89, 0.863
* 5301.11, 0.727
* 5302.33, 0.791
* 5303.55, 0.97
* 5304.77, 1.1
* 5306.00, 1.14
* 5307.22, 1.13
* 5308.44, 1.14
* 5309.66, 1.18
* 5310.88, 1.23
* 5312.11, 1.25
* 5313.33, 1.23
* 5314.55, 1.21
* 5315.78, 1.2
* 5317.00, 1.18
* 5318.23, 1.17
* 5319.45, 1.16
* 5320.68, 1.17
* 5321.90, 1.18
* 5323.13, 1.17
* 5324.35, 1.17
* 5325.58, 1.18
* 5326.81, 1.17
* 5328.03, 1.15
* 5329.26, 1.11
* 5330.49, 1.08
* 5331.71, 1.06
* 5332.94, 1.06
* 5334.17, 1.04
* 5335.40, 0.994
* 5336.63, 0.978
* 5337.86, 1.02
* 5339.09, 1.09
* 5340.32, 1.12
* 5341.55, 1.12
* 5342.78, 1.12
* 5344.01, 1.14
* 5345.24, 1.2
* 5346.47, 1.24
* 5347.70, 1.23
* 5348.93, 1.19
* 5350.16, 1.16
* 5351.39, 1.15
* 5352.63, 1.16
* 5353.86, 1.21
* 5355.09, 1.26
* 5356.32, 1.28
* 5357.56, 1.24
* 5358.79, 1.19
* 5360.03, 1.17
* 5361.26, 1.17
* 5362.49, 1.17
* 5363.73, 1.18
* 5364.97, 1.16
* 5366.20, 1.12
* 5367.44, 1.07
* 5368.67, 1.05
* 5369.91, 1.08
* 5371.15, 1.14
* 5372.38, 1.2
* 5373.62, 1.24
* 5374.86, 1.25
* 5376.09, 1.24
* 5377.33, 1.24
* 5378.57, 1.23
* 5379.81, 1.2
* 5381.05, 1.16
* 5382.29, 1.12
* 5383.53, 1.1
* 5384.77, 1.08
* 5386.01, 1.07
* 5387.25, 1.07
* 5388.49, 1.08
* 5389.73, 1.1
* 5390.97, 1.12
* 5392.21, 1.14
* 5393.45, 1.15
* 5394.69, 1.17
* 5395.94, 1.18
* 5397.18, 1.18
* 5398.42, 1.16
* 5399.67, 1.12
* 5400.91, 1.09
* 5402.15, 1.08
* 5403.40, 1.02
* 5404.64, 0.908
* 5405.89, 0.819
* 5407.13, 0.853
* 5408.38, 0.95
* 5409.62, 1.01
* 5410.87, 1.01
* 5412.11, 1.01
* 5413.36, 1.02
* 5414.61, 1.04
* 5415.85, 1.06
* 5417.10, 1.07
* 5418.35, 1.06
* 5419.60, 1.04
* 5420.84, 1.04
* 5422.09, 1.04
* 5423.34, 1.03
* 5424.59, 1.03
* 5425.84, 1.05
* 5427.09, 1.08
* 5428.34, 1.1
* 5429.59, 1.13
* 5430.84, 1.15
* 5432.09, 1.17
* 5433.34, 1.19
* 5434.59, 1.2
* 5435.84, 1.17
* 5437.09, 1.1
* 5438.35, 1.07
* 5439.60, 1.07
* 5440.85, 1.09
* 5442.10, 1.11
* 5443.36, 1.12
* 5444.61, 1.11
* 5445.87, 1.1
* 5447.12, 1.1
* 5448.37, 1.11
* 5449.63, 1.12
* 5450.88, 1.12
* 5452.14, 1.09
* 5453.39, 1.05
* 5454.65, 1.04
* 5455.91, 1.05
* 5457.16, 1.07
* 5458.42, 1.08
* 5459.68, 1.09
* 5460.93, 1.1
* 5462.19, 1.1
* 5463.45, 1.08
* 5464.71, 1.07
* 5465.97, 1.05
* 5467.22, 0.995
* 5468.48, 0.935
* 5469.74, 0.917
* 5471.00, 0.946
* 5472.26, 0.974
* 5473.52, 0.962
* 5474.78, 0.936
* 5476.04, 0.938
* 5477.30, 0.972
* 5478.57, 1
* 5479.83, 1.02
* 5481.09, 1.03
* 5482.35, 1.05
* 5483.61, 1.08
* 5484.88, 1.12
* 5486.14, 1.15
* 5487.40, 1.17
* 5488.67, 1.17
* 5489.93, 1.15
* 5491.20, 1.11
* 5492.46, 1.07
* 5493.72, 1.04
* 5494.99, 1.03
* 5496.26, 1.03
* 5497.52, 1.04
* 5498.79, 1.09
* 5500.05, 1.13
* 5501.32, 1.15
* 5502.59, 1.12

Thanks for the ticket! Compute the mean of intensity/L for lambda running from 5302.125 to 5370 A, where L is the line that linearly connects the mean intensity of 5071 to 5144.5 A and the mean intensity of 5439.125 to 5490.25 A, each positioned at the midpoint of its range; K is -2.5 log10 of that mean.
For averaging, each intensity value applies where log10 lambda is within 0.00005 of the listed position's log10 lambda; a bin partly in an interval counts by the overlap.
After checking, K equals -0.097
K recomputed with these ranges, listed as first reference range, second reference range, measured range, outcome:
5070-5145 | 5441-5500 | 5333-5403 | -0.10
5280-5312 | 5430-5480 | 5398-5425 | 0.06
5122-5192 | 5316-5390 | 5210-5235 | 0.00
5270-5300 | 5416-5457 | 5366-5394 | -0.04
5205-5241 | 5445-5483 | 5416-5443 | -0.06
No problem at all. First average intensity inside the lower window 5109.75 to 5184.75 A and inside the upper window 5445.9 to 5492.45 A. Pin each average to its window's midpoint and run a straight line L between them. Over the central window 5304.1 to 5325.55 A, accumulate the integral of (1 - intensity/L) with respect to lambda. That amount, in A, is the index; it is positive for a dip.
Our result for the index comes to -3.2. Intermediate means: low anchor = 0.986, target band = 1.18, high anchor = 1.05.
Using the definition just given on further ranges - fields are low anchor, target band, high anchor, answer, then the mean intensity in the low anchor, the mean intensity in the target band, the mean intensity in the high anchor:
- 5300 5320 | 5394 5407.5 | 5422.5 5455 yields 0.6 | 1.11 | 1.06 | 1.1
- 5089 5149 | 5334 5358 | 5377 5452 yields -1.6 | 1.04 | 1.15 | 1.09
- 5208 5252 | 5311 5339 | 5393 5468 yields -1.7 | 1.06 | 1.13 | 1.07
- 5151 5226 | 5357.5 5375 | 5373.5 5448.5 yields -1.4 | 0.979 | 1.16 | 1.09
